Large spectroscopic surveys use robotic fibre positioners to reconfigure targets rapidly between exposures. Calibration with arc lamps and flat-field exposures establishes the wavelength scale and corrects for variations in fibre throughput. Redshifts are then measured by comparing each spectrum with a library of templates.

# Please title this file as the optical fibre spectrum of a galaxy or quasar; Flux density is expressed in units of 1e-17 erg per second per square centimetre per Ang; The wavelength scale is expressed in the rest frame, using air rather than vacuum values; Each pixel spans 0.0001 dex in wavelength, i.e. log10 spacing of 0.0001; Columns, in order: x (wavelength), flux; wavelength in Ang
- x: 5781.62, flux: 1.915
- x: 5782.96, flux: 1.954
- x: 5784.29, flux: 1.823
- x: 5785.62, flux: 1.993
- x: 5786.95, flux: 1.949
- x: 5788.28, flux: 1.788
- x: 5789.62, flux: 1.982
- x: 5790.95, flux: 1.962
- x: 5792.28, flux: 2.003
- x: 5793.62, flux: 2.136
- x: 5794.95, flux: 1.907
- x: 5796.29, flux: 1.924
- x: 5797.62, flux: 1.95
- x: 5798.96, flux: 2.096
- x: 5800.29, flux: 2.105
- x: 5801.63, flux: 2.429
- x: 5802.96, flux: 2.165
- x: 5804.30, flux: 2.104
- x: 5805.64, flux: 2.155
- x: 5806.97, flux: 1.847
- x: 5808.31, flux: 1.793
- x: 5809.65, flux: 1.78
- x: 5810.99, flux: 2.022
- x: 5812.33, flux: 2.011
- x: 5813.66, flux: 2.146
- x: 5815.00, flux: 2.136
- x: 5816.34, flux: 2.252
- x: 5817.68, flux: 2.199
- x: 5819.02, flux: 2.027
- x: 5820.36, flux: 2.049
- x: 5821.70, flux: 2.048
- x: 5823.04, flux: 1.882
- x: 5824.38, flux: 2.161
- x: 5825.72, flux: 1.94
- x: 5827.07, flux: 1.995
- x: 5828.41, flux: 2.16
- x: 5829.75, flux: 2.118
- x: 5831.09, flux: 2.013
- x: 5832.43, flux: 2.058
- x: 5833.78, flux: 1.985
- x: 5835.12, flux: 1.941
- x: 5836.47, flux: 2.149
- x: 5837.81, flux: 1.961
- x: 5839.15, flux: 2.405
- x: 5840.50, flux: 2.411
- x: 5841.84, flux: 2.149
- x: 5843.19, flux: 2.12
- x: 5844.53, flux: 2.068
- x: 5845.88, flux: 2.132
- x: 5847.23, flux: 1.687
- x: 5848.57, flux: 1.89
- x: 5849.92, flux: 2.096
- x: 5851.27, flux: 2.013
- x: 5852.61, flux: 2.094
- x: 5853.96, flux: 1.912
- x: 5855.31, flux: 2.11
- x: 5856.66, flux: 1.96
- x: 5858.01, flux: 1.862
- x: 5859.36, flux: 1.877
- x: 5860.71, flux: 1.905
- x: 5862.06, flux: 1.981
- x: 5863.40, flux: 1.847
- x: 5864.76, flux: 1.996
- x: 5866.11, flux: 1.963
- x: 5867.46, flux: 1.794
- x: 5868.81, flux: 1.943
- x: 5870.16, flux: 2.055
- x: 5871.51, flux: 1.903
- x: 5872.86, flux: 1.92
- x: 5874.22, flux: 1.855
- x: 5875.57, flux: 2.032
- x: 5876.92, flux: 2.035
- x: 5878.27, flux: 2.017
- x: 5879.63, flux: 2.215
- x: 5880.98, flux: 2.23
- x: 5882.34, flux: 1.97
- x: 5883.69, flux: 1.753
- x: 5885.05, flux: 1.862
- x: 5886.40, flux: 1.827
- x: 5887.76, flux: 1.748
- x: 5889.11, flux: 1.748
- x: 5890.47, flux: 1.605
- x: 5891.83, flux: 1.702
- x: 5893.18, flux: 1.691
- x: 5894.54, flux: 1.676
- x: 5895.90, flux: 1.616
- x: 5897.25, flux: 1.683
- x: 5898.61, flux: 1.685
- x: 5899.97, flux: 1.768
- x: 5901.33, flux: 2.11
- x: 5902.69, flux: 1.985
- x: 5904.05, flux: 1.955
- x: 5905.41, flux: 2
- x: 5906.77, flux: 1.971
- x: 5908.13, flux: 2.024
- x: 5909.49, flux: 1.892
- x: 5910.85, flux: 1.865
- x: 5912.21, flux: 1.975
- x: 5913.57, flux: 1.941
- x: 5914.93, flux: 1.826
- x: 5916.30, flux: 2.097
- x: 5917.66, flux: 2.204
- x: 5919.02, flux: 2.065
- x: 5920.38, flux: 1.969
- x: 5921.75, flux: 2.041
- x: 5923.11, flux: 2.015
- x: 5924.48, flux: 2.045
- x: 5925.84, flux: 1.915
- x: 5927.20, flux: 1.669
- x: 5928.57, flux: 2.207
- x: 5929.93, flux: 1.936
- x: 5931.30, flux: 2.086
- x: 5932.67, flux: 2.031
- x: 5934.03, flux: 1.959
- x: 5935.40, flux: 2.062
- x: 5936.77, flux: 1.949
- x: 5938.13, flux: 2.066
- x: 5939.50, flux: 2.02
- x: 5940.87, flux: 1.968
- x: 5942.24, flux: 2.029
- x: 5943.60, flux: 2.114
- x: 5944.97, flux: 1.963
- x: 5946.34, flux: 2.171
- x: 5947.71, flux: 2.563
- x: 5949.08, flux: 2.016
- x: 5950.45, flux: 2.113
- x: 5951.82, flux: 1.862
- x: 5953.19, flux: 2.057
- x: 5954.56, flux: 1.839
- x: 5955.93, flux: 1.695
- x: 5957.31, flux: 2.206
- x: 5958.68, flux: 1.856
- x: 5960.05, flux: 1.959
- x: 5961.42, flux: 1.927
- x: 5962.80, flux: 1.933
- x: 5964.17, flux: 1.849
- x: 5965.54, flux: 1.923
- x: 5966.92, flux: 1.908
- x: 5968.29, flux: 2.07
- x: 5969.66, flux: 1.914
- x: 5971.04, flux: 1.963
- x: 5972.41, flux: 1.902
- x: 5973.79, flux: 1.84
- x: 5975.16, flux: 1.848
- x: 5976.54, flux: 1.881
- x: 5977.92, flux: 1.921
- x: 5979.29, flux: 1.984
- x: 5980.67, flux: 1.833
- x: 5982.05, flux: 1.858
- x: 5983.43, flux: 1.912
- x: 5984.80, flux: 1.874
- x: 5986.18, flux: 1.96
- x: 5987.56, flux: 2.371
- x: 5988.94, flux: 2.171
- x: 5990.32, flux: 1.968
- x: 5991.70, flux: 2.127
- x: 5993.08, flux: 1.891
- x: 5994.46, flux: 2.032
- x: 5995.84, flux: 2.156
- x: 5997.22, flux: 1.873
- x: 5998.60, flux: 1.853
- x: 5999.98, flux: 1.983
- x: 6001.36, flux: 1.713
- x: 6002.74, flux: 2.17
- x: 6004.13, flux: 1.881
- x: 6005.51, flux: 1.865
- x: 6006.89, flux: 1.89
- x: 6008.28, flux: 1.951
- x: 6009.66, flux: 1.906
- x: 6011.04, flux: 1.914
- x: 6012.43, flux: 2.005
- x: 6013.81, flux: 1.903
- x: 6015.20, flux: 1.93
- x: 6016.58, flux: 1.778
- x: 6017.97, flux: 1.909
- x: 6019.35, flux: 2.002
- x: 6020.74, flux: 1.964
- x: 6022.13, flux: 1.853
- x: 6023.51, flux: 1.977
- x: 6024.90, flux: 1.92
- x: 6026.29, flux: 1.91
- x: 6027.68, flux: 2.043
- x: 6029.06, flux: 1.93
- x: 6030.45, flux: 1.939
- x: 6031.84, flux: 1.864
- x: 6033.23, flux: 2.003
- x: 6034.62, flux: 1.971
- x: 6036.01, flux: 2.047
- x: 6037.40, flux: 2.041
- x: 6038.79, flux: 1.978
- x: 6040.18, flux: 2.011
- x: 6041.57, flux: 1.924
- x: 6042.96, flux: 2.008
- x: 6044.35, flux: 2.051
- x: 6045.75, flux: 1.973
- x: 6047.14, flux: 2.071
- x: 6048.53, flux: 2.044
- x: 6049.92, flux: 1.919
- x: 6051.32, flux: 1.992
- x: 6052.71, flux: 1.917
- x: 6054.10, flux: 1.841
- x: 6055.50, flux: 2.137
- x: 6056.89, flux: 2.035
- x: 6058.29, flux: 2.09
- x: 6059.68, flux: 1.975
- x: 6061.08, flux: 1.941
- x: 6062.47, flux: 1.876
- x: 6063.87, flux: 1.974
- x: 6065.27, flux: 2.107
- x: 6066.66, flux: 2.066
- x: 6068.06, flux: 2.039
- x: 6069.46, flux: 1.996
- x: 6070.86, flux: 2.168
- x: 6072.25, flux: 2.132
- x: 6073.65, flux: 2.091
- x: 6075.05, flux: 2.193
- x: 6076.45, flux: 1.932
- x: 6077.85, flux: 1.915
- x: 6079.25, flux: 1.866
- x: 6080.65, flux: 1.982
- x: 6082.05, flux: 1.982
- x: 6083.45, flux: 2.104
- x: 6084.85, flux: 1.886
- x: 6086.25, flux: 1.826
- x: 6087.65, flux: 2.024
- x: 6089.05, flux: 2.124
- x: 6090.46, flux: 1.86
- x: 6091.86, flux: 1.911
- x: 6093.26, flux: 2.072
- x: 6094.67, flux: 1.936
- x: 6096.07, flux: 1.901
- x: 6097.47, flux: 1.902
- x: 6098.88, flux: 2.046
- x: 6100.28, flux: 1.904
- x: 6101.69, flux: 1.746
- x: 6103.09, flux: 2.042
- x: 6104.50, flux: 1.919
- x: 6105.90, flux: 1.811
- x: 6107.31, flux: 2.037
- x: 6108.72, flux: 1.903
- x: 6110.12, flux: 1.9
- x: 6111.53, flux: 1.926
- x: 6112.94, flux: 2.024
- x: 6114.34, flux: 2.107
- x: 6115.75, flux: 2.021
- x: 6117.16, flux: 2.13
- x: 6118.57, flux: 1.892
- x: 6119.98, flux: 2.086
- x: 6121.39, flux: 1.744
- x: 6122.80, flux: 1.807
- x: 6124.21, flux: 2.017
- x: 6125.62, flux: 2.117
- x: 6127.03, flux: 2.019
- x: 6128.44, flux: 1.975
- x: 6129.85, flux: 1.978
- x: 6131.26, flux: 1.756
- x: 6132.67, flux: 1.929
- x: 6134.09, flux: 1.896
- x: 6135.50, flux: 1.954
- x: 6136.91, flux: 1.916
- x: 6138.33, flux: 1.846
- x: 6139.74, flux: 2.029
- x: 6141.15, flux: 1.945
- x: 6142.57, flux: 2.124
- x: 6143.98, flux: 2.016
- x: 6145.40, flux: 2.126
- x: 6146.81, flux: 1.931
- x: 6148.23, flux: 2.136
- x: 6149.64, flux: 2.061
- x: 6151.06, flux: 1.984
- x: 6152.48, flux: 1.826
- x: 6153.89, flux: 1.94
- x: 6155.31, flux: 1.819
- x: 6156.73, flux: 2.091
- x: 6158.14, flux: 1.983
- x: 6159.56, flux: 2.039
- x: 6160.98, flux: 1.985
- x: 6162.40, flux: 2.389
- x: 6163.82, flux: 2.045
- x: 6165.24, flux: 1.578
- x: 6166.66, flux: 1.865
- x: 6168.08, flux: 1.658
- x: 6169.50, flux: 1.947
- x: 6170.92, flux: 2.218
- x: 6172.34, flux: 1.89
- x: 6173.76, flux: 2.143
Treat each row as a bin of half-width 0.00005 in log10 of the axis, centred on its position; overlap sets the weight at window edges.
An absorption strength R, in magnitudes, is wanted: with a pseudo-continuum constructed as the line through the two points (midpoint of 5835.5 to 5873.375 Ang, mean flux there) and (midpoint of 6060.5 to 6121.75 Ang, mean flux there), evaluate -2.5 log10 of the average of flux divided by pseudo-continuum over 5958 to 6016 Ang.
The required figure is 0.03 mag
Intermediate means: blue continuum 2.01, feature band 1.94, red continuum 1.98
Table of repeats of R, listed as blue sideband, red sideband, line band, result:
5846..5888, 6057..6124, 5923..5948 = -0.040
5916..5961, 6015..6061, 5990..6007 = 0.019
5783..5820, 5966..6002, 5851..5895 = 0.047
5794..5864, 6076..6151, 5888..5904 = 0.151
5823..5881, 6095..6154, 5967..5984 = 0.046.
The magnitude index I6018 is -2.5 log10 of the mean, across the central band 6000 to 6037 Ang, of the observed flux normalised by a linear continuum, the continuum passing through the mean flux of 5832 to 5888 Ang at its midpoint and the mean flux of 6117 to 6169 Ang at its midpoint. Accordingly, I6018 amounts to 0.02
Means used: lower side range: 1.99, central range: 1.93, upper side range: 1.96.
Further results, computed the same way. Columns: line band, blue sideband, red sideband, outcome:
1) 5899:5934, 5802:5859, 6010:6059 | 0.02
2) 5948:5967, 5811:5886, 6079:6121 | 0.02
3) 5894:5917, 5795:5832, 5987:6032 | 0.07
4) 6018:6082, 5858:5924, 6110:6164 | -0.02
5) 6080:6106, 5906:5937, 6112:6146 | 0.02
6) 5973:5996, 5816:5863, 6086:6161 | 0.02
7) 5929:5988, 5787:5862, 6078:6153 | 0.01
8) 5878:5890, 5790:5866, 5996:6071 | 0.05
